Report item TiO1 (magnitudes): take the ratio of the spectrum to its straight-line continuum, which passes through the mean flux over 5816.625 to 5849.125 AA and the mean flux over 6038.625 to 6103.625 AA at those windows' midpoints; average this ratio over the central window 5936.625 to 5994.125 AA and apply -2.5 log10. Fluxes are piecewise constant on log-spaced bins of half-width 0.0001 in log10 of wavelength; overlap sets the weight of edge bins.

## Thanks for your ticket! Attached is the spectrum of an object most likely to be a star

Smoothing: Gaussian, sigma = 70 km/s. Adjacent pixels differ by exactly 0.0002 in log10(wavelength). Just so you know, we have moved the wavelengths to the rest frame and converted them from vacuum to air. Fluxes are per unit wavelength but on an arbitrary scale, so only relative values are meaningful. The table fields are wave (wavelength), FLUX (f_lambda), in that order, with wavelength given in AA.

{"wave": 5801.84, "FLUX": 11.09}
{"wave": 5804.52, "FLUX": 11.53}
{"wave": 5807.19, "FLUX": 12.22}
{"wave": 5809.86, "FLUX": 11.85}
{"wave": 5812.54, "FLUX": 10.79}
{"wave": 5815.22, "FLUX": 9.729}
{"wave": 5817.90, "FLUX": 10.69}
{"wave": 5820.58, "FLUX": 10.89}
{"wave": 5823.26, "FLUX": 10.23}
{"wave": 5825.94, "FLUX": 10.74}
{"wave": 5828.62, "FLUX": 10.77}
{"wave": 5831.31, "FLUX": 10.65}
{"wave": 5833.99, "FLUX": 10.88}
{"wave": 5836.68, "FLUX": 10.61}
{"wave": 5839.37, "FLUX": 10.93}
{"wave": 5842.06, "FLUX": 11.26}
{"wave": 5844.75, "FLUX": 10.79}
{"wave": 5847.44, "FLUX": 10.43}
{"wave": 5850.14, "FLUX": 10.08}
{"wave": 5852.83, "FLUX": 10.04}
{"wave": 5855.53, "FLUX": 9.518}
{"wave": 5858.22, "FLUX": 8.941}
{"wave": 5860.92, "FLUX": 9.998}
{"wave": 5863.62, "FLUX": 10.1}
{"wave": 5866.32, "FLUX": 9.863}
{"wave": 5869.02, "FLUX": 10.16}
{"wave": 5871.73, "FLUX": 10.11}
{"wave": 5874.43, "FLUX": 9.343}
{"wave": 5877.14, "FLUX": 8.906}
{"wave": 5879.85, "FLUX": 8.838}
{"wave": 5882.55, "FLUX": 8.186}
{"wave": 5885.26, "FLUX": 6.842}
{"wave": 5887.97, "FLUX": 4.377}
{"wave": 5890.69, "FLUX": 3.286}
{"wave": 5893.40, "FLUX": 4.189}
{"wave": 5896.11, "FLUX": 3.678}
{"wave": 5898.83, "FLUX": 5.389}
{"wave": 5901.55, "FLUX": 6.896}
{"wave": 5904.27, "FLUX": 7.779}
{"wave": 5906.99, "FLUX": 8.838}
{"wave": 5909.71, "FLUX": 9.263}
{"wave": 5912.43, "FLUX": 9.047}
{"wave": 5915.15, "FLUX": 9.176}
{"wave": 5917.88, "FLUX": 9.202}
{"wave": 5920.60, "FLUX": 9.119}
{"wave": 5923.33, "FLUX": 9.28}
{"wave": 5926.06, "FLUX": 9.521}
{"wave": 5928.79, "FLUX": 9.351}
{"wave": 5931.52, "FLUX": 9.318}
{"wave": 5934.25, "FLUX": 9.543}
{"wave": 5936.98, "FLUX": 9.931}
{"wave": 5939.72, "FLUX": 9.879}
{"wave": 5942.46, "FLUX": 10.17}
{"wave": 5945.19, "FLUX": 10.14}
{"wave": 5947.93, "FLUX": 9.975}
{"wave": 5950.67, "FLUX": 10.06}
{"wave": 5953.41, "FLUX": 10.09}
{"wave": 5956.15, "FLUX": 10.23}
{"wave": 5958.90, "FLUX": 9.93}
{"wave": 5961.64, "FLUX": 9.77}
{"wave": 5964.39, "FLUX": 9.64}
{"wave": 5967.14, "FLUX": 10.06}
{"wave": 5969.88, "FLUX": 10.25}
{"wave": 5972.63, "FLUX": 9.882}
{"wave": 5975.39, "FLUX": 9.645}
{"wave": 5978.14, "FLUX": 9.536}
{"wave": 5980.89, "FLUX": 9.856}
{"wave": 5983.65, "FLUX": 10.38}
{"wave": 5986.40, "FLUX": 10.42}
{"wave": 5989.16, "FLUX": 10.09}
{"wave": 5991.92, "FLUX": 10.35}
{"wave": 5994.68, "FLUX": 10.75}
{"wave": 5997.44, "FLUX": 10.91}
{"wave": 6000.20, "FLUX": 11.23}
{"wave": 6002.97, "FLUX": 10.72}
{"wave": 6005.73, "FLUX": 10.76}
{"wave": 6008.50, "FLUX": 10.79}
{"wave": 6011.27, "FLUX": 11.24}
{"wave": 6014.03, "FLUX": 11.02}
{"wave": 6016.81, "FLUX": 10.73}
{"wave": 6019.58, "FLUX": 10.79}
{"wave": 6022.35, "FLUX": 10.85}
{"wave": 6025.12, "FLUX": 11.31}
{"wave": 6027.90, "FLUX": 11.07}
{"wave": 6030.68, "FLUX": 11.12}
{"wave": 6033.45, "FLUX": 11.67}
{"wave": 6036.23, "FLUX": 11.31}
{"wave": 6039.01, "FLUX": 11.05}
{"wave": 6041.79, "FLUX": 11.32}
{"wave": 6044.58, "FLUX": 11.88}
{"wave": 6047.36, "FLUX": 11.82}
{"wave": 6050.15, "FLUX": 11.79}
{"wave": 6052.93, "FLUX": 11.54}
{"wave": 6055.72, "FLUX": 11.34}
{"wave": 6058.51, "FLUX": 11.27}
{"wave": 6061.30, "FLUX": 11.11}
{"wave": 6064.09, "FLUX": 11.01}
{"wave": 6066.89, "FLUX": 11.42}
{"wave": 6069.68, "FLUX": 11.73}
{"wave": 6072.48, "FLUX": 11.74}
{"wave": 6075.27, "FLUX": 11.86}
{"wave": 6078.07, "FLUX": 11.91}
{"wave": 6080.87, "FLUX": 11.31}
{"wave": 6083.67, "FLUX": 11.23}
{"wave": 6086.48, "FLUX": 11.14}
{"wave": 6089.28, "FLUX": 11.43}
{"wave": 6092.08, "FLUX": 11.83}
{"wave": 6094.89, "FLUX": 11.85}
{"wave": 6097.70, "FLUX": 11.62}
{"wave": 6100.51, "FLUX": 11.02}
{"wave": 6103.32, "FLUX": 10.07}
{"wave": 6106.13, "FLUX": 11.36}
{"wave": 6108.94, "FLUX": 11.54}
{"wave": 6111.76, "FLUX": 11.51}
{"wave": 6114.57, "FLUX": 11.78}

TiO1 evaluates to 0.11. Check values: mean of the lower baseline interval 10.7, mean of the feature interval 10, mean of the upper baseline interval 11.5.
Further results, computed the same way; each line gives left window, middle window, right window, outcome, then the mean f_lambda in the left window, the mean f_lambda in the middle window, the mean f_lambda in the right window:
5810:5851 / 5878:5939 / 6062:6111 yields 0.36 mag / 10.7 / 7.81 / 11.4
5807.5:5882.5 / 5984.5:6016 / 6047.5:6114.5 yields 0.03 mag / 10.3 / 10.7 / 11.4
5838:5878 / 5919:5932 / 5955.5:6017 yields 0.10 mag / 10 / 9.32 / 10.3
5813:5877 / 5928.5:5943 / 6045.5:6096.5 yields 0.11 mag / 10.3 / 9.7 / 11.5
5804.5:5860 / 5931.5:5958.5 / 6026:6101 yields 0.11 mag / 10.6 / 9.96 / 11.5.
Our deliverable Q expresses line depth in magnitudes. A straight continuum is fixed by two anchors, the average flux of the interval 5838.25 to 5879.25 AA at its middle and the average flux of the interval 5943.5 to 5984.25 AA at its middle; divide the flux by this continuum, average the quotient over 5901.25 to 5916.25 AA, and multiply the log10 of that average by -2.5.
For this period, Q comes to 0.16 mag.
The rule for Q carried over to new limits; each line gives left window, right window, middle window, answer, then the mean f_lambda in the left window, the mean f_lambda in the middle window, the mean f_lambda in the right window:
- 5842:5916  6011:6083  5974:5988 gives 0.02 mag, 8.35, 9.97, 11.4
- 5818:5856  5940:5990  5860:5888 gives 0.16 mag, 10.6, 8.98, 10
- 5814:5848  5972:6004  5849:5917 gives 0.29 mag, 10.7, 8.11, 10.3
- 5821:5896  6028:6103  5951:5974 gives 0.04 mag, 9.18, 9.99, 11.4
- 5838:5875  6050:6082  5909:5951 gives 0.11 mag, 10.1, 9.55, 11.5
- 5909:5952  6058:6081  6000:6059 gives -0.03 mag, 9.57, 11.2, 11.5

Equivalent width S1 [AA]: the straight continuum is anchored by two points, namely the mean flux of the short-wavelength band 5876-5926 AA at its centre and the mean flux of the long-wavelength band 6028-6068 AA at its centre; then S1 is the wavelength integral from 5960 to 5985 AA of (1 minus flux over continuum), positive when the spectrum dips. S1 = -1.48 AA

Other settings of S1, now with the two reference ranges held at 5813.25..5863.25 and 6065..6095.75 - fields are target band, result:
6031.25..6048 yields -0.15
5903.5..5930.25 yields 4.20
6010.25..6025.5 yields 0.41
